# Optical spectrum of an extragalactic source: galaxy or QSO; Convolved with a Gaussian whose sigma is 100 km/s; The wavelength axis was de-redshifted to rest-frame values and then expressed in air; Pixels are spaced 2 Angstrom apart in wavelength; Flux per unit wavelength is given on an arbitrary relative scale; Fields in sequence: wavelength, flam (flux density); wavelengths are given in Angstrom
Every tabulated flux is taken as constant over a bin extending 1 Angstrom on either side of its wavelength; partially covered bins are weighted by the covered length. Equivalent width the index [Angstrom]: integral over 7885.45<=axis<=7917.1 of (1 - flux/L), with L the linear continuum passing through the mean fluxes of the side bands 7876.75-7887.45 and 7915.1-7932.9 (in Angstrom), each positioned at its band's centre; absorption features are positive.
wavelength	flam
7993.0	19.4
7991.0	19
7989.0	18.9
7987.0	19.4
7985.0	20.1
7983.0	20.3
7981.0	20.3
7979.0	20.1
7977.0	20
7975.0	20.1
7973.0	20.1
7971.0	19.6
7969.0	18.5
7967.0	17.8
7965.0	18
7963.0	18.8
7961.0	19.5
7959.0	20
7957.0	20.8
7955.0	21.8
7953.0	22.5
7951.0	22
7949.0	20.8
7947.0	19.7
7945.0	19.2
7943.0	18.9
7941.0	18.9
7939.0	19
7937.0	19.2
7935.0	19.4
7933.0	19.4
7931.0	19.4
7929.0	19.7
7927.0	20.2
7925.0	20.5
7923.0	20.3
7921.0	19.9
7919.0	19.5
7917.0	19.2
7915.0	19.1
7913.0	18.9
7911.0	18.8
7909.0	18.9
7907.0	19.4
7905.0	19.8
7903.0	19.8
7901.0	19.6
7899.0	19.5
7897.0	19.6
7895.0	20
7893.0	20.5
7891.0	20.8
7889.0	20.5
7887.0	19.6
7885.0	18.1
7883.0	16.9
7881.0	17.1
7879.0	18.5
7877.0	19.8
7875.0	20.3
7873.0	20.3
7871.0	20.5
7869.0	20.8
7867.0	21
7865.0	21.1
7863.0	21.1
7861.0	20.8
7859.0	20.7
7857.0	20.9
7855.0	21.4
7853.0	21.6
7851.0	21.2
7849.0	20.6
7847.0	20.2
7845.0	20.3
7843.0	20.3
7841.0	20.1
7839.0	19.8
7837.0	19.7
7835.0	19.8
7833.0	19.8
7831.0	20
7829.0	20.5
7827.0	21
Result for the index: -1.2 Angstrom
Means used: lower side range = 18.2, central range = 19.6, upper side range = 19.8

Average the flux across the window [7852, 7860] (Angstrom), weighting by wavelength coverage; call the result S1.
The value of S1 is 21.1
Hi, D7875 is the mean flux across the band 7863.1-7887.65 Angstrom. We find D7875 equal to 19.6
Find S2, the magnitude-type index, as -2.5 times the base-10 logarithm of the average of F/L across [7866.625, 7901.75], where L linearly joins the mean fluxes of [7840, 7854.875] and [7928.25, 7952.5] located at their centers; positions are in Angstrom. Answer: 0.04 mag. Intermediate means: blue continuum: 20.7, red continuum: 19.7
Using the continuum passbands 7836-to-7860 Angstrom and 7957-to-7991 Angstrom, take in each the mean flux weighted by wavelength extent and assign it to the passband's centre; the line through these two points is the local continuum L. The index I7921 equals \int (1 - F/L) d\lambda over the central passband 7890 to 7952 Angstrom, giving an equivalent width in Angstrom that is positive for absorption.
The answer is 0.8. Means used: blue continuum 20.6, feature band 19.7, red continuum 19.5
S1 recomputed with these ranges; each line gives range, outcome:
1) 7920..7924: 20.1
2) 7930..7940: 19.3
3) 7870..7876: 20.4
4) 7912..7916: 19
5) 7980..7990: 19.8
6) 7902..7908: 19.7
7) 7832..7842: 19.8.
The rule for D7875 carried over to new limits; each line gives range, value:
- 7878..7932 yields 19.4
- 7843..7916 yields 19.9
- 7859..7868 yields 21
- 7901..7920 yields 19.3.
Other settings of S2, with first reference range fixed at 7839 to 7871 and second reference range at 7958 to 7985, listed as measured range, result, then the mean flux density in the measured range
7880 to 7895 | 0.070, 19.1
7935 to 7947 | 0.039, 19.1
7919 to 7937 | 0.010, 19.8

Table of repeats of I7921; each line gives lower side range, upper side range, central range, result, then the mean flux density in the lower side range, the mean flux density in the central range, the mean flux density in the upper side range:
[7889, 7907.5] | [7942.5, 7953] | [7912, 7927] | 0.4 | 19.9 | 19.7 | 20.4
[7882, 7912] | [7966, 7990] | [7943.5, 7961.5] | -1.0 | 19.5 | 20.7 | 19.6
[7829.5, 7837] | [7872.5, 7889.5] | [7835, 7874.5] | -2.4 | 19.9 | 20.6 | 18.9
